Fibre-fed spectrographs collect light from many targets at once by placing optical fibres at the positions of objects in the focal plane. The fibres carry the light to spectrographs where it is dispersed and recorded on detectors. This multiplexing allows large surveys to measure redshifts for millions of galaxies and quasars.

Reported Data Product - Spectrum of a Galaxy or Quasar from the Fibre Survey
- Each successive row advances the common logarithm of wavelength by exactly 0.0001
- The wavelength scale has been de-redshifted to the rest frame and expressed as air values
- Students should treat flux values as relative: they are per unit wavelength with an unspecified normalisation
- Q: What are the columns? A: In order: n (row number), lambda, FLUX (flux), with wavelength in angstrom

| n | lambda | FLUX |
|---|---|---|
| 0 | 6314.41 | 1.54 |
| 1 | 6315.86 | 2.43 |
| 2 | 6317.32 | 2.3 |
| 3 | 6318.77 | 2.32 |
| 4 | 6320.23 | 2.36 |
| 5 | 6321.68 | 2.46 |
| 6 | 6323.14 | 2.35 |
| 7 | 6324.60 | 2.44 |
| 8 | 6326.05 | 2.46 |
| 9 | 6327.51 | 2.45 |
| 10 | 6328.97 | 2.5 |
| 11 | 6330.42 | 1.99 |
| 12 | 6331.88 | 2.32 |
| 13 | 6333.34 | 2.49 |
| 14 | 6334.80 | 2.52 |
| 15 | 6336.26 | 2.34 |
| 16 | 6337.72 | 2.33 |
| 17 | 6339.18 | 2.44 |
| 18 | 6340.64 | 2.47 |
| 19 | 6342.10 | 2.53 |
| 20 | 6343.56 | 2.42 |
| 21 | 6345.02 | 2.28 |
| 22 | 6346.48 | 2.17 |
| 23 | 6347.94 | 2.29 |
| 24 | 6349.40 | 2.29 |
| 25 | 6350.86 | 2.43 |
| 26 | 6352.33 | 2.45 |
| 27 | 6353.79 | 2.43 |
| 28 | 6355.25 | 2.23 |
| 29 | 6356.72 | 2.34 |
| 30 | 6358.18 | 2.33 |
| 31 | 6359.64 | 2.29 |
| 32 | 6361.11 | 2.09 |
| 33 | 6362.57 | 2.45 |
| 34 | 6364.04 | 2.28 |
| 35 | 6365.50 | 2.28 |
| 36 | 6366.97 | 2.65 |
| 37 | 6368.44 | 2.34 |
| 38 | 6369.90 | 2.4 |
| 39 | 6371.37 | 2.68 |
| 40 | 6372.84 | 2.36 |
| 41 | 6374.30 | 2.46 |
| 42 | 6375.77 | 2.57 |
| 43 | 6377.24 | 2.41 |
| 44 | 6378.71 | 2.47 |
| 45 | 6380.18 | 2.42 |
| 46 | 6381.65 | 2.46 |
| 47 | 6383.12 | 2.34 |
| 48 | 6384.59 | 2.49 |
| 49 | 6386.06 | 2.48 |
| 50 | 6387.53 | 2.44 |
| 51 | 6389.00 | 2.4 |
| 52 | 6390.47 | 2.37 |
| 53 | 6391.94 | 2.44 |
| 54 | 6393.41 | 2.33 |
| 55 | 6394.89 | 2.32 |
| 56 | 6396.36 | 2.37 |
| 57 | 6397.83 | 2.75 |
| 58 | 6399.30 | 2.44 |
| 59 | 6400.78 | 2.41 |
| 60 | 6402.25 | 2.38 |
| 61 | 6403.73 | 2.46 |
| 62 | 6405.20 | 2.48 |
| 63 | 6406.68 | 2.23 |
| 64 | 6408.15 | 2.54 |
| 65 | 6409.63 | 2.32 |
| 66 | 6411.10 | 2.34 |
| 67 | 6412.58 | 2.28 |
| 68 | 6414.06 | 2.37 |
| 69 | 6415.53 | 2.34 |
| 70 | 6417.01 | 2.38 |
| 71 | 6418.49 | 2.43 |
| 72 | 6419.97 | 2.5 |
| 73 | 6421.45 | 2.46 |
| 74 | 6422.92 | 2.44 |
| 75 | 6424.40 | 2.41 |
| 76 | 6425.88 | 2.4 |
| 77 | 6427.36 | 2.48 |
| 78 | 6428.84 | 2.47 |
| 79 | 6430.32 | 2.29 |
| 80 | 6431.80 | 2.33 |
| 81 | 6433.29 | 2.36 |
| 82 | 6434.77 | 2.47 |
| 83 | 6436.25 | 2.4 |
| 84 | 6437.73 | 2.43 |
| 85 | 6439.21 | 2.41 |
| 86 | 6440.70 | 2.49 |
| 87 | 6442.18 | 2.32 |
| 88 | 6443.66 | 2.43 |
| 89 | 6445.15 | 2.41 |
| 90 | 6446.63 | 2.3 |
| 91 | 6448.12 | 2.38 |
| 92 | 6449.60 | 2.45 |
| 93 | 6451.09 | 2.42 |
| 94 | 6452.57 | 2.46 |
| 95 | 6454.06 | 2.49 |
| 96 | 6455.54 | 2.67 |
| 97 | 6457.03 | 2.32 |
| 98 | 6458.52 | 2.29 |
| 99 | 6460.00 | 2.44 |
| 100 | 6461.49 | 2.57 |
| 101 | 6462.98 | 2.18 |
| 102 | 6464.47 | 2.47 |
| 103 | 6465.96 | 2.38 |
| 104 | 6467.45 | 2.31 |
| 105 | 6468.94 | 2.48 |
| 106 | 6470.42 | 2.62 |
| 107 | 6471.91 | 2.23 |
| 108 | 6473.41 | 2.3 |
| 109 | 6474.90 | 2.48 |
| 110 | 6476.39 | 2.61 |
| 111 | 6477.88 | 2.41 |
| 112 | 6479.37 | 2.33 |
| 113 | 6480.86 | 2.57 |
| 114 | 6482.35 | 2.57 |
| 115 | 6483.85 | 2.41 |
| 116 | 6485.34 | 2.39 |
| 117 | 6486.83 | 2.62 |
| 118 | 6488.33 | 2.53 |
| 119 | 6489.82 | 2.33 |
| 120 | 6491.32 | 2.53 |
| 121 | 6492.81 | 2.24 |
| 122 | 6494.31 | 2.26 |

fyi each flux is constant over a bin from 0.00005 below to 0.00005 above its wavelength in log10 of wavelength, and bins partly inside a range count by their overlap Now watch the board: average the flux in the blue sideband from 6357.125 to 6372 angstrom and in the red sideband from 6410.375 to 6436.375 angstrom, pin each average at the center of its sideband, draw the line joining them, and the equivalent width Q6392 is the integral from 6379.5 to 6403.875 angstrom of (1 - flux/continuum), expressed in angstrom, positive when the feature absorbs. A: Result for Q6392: -0.4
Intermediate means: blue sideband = 2.38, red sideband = 2.4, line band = 2.43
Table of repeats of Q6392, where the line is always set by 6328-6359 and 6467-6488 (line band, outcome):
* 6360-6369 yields 0.1 angstrom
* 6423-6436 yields 0.1 angstrom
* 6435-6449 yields 0.2 angstrom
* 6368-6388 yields -0.6 angstrom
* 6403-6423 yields 0.1 angstrom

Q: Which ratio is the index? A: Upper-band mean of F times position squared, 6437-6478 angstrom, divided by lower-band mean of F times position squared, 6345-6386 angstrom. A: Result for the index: 1.0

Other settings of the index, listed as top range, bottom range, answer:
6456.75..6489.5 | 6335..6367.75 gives 1.07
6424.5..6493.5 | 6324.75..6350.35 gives 1.06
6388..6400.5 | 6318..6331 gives 1.04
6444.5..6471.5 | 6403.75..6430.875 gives 1.02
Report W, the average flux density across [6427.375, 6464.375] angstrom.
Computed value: 2.41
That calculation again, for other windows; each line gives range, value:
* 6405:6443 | 2.4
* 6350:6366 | 2.33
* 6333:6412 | 2.4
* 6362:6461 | 2.42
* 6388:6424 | 2.41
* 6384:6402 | 2.44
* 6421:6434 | 2.4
